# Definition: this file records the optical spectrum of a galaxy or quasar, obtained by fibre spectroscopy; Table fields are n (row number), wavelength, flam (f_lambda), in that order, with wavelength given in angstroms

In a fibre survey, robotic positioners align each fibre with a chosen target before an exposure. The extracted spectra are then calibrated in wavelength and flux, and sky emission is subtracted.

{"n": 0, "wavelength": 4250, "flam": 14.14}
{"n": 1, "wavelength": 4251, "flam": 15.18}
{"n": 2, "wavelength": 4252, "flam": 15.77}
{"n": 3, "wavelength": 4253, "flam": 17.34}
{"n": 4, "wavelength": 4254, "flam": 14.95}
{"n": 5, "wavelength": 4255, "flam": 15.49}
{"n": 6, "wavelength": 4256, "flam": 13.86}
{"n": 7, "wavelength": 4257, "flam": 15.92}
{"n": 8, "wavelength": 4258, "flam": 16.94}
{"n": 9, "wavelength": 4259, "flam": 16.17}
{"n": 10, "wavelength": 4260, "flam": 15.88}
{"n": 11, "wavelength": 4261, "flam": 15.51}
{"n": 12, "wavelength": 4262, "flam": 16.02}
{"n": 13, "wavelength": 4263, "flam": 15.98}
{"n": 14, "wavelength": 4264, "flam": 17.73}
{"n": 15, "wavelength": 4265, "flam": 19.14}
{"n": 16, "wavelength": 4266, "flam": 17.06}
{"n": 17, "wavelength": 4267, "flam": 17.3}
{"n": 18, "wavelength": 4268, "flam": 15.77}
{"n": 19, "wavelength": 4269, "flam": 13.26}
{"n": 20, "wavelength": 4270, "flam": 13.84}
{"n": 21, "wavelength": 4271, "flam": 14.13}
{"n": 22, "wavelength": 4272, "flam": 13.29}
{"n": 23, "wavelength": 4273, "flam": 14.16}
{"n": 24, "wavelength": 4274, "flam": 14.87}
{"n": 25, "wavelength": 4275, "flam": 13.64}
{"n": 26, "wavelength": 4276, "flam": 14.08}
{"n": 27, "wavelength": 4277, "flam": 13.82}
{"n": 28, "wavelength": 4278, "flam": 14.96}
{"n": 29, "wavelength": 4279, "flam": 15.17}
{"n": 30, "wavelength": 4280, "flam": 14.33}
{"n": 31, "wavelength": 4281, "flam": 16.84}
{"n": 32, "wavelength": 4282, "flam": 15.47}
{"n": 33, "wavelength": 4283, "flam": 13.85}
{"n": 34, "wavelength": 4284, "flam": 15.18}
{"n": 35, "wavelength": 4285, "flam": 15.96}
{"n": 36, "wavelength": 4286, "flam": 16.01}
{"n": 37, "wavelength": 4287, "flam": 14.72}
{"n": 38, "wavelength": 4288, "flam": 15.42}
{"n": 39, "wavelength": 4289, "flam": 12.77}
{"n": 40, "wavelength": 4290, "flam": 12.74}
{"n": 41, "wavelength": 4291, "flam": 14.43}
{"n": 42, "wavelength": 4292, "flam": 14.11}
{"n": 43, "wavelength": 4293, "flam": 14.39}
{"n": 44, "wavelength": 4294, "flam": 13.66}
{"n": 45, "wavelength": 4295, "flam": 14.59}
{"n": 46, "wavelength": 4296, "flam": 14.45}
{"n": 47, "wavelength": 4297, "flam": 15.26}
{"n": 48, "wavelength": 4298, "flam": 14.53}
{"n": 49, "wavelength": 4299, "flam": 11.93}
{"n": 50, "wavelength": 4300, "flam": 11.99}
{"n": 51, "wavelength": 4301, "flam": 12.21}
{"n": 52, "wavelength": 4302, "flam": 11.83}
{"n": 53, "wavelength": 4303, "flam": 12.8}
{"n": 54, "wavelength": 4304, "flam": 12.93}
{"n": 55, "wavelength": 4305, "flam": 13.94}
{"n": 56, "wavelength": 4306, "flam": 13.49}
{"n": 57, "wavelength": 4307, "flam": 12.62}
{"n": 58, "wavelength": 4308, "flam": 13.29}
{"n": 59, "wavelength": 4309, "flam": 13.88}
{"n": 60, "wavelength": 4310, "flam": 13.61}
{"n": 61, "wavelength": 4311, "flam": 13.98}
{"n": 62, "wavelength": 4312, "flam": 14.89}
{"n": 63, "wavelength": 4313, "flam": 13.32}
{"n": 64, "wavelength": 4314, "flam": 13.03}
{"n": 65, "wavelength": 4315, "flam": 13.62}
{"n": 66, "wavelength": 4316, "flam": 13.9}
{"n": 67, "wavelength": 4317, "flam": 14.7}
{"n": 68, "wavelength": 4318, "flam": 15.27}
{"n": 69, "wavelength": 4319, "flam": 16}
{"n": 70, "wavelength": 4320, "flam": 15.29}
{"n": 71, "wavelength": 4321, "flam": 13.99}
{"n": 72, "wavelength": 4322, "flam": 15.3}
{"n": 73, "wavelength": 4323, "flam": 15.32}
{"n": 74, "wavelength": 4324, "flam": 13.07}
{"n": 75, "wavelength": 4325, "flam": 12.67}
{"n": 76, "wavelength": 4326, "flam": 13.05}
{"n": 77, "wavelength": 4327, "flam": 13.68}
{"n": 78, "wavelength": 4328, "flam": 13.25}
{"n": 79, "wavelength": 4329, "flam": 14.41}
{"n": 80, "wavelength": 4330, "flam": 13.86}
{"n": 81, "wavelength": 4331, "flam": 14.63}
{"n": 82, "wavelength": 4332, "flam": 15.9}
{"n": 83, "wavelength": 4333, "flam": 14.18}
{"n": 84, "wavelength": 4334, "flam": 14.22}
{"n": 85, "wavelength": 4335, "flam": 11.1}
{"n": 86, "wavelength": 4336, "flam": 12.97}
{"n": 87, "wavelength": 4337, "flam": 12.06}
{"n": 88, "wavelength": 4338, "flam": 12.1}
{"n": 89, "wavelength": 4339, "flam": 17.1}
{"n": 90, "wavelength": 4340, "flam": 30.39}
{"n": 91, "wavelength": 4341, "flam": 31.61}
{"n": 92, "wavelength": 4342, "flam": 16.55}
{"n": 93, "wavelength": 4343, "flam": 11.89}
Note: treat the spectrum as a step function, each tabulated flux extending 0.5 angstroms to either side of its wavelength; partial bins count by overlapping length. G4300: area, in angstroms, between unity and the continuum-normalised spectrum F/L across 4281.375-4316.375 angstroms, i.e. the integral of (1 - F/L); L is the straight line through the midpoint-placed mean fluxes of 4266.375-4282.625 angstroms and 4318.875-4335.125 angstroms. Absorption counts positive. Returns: 1.4 angstroms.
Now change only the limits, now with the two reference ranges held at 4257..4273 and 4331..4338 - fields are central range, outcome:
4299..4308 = 1.09 angstroms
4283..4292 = 0.27 angstroms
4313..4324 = -0.44 angstroms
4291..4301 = 0.62 angstroms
